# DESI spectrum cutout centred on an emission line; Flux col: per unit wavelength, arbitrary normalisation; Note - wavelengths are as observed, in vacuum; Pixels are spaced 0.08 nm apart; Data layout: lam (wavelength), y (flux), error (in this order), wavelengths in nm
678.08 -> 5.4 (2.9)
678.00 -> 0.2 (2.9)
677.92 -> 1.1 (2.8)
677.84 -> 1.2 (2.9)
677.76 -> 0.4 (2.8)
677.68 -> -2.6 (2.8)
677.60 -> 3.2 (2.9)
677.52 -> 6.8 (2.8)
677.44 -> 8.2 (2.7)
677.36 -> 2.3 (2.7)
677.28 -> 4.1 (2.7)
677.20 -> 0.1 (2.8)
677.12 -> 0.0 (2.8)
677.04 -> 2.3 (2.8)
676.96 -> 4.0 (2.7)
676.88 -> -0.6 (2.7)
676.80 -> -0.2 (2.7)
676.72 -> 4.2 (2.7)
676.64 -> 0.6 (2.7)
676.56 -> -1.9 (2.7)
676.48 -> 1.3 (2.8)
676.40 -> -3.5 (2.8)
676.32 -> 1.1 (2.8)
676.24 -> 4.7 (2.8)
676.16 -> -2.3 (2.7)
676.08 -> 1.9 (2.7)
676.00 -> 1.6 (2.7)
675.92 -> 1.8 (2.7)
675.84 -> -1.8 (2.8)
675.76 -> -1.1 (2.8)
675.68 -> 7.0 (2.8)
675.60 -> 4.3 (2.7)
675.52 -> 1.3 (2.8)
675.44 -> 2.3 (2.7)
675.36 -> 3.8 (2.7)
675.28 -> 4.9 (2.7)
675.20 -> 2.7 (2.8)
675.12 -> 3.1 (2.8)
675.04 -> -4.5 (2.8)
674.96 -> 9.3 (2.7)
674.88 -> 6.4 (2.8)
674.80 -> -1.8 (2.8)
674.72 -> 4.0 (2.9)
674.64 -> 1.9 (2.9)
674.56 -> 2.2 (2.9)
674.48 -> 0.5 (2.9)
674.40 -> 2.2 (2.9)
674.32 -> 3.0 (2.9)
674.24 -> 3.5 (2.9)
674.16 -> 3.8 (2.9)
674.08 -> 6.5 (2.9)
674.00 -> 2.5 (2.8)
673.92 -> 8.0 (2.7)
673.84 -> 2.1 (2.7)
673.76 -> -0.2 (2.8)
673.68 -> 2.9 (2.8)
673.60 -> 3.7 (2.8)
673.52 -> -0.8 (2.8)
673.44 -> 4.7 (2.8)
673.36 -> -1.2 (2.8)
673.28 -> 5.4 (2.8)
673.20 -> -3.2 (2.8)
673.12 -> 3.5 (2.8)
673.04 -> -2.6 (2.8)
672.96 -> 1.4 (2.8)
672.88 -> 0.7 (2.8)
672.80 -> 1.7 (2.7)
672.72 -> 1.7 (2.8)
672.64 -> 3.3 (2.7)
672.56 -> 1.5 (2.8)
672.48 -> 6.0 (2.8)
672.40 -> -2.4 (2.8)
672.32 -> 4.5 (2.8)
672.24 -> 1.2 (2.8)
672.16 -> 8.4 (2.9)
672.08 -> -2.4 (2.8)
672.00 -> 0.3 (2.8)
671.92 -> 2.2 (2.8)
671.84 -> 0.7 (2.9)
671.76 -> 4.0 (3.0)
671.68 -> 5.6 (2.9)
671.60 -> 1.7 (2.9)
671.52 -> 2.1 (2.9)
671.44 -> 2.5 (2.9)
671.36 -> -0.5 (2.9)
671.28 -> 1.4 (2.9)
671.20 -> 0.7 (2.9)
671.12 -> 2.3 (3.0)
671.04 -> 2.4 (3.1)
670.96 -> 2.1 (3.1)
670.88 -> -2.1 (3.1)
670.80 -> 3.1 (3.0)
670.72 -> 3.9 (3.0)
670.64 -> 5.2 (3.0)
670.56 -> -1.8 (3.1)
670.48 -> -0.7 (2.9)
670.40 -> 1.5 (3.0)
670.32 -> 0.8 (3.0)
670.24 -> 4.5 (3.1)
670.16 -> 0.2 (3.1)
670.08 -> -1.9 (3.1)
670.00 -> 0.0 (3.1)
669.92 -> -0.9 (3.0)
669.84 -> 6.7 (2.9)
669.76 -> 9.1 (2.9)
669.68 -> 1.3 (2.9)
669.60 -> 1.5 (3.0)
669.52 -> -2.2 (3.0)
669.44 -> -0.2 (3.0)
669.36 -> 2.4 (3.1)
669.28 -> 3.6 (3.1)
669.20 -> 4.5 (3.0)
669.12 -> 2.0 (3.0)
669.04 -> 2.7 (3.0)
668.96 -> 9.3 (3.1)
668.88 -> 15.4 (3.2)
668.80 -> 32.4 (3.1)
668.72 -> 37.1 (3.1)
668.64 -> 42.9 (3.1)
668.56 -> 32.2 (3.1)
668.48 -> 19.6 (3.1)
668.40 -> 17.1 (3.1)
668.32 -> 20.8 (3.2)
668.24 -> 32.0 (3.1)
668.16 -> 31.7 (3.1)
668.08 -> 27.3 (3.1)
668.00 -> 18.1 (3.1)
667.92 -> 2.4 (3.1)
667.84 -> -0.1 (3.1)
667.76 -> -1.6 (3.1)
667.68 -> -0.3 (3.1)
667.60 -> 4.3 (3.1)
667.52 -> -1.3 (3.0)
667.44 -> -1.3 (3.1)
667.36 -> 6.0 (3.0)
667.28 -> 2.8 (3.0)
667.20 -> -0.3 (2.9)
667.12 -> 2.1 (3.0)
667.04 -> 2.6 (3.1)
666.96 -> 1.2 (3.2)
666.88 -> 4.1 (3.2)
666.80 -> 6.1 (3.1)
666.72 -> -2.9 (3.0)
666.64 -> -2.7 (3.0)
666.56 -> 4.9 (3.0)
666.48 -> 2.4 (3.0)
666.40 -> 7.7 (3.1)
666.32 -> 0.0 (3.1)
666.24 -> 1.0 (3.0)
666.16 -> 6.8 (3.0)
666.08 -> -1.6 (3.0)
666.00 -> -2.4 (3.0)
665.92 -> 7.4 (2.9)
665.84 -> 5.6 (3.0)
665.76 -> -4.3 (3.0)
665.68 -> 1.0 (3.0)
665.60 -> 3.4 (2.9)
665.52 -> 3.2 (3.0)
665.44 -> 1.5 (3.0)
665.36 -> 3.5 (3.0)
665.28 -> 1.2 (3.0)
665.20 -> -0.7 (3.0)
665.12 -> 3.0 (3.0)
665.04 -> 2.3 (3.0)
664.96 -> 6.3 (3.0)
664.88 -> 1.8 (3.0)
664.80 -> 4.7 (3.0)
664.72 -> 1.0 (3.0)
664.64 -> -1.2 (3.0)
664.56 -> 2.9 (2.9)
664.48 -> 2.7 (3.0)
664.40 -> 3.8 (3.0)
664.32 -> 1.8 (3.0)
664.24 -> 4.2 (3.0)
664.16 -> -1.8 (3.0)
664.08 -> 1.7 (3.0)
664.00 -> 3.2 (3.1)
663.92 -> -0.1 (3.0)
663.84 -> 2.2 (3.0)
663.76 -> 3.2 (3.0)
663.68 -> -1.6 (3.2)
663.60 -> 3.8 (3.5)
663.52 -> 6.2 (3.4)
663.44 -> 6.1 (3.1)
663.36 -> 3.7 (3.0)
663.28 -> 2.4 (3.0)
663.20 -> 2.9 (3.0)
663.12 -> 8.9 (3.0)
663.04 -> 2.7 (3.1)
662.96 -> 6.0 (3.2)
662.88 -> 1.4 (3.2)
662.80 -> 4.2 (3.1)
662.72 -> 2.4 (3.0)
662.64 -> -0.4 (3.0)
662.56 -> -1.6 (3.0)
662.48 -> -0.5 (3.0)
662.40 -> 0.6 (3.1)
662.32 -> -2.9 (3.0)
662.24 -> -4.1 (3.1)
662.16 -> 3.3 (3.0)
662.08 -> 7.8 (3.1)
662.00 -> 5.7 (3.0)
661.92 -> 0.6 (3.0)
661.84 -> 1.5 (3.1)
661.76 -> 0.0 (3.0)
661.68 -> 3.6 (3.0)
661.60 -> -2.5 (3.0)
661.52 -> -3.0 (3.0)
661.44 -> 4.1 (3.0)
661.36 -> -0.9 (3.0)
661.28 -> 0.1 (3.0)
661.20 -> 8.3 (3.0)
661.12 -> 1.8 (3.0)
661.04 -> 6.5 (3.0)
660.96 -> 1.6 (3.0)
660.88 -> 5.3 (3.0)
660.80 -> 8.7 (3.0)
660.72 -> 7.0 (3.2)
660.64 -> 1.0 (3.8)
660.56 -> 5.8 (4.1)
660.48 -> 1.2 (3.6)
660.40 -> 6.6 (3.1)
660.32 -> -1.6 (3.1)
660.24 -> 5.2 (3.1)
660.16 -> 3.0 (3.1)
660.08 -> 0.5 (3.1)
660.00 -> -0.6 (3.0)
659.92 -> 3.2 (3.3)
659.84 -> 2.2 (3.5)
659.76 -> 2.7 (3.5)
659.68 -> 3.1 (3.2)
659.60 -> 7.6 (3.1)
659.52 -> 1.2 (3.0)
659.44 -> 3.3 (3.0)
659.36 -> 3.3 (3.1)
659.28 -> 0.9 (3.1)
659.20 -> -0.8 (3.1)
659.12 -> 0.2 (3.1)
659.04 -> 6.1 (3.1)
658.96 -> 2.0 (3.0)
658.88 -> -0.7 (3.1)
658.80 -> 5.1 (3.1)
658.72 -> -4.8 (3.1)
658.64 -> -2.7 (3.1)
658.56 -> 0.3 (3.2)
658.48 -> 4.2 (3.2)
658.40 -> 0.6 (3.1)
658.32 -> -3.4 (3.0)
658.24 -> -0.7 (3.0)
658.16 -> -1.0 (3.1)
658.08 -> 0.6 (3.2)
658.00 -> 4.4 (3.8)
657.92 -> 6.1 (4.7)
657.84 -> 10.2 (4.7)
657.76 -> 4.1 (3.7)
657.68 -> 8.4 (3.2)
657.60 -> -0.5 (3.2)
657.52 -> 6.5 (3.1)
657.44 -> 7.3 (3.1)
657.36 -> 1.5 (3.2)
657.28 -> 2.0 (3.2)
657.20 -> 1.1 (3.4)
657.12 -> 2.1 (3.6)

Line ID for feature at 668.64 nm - [O II] 3727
